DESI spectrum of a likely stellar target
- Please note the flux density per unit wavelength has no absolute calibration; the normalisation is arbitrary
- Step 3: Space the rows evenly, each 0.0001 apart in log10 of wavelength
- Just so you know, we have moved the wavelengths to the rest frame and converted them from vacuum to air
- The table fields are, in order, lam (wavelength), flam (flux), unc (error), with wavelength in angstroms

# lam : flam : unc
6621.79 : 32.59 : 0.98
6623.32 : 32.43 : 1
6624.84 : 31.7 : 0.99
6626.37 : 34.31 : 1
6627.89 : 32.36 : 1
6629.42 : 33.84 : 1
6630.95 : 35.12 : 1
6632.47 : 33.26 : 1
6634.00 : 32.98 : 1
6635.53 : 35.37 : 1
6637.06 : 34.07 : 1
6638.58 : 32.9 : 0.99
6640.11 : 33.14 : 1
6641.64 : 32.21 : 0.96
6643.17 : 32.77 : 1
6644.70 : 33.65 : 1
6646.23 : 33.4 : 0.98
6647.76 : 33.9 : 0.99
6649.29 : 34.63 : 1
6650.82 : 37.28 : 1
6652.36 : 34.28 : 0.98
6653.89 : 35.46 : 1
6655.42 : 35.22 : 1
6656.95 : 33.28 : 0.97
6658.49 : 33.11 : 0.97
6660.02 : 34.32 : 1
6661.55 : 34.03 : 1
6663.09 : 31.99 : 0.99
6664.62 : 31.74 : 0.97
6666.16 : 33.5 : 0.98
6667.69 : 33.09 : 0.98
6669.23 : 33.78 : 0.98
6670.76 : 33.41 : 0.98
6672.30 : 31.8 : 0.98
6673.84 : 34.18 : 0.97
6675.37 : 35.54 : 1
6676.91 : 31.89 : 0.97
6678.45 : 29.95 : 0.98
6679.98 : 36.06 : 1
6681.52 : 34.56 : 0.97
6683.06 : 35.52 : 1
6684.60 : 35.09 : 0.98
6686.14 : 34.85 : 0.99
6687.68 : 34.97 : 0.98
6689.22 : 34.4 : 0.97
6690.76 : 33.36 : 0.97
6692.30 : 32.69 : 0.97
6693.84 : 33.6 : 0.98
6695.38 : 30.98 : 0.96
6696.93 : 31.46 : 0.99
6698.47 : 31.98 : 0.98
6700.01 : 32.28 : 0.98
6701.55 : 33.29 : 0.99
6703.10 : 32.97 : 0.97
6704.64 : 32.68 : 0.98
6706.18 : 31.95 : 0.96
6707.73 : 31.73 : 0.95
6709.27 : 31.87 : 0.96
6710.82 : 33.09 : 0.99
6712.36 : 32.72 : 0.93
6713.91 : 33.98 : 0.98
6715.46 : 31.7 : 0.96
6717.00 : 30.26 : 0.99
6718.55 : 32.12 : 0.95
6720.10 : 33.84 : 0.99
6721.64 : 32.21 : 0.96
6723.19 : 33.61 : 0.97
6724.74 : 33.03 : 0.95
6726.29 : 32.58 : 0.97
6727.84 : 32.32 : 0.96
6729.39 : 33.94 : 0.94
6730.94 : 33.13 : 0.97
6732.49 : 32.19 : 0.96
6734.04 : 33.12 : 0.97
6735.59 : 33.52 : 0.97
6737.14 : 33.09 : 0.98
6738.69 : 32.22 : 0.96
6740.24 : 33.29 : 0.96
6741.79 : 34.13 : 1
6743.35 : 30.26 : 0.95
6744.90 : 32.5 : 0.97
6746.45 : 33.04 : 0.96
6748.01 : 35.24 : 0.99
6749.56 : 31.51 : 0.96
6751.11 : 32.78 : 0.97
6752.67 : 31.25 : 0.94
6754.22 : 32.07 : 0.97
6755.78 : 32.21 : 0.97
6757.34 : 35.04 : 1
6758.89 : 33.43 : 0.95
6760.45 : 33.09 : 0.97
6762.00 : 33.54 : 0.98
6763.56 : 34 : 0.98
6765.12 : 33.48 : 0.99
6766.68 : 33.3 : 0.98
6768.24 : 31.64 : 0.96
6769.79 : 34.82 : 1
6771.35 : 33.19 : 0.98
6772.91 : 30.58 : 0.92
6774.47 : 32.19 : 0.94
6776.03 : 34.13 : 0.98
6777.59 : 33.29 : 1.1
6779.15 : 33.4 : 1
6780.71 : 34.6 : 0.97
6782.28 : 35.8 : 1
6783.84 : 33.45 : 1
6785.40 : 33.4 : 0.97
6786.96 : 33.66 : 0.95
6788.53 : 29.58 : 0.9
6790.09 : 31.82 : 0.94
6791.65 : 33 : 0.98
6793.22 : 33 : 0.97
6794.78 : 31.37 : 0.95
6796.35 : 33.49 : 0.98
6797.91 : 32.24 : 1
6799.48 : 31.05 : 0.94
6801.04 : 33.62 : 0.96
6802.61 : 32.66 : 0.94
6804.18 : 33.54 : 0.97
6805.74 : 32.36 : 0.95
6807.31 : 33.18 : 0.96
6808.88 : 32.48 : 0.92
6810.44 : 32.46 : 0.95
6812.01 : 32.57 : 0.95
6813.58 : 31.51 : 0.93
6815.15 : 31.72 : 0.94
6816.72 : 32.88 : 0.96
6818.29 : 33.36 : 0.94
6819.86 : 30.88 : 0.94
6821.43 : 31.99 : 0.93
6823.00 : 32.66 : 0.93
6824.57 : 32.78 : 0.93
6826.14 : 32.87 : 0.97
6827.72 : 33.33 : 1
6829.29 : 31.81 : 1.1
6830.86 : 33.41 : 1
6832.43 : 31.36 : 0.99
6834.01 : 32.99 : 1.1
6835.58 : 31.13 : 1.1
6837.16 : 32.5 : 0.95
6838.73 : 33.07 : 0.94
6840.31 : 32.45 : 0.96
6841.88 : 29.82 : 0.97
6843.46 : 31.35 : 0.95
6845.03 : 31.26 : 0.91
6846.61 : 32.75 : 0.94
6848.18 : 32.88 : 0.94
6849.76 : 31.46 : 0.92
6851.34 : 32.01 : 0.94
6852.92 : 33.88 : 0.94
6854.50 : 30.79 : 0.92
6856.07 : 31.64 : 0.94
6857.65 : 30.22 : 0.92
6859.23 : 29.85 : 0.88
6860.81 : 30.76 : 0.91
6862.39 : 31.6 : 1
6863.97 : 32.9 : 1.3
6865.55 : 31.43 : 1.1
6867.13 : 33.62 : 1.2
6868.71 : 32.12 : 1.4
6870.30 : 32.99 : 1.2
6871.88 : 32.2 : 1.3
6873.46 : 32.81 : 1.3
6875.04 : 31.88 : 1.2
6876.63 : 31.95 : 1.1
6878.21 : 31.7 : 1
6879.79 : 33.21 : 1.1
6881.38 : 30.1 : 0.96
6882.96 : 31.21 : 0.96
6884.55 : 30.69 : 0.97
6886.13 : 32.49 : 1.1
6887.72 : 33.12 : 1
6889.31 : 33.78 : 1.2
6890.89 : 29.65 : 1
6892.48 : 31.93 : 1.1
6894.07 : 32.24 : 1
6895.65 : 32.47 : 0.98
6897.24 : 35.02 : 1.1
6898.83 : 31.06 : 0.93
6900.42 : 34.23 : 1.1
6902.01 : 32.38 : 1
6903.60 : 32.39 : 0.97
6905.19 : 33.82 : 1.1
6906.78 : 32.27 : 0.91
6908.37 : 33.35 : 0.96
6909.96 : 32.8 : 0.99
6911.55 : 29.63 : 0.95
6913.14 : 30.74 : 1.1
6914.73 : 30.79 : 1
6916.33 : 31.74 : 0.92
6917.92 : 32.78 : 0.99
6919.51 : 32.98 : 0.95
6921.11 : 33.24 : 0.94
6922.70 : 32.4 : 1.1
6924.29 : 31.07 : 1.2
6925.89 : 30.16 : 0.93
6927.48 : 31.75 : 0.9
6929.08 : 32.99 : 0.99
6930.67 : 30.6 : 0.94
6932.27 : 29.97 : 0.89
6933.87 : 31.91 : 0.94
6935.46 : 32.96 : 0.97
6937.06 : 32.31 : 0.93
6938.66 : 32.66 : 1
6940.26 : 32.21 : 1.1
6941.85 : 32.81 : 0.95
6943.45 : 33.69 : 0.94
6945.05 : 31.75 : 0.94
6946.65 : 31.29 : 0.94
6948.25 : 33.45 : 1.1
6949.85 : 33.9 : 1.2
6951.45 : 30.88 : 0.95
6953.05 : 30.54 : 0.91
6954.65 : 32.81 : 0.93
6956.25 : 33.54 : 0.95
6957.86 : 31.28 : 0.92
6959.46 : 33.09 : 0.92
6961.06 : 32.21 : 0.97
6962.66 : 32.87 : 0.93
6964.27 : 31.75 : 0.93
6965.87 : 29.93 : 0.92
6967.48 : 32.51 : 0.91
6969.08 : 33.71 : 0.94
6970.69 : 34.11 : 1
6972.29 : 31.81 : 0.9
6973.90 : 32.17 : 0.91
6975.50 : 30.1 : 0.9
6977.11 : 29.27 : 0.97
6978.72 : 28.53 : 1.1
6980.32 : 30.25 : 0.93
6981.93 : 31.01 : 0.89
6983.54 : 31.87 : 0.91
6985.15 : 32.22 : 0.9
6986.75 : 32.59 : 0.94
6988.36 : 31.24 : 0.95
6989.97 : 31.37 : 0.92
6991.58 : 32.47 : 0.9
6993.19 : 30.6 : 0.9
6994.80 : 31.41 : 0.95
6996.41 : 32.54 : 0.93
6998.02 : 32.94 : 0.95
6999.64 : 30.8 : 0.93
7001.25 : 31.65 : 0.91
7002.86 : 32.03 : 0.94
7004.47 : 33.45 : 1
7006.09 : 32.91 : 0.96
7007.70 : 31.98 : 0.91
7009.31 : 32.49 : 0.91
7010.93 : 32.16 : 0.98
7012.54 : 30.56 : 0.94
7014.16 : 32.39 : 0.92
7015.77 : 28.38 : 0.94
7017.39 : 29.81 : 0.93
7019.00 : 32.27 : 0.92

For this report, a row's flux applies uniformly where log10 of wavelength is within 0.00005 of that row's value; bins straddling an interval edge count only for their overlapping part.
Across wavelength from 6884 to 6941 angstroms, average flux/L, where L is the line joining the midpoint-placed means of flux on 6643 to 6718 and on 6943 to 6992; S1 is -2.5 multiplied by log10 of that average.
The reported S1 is 0.000 mag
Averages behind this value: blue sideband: 33.3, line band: 32.1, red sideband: 31.9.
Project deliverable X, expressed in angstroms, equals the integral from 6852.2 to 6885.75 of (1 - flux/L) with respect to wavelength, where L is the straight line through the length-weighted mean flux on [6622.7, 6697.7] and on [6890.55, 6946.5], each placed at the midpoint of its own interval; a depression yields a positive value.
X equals 0.7 angstroms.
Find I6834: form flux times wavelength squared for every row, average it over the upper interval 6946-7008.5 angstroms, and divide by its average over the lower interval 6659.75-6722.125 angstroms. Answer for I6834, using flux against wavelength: 1.05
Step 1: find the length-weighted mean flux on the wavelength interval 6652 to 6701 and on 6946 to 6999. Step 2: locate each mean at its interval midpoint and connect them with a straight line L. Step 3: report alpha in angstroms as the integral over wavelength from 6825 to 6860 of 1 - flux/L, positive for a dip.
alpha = 0.65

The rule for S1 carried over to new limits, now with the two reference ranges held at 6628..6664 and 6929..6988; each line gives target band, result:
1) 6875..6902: 0.006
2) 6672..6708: 0.011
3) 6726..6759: 0.014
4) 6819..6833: 0.013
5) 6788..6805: 0.019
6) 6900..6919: 0.000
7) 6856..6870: 0.031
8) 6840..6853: 0.025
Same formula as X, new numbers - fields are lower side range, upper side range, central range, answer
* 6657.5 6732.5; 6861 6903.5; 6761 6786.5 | -0.56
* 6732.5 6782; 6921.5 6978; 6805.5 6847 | 0.54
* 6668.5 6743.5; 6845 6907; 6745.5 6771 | -0.31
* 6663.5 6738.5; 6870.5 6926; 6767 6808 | -0.31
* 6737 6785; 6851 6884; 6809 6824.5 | 0.09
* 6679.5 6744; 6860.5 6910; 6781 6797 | -0.10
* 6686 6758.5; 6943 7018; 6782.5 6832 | -0.15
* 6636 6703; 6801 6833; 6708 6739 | 0.44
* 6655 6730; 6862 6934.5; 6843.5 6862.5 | 0.43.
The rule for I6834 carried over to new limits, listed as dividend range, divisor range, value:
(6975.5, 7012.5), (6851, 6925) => 1.01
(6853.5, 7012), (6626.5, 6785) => 1.03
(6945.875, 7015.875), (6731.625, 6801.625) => 1.03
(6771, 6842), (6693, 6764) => 1.02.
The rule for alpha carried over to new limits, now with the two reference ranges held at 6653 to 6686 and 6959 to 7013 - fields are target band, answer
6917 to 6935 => 0.18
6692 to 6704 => 0.41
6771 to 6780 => 0.08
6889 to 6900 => 0.01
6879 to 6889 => 0.16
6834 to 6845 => 0.30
